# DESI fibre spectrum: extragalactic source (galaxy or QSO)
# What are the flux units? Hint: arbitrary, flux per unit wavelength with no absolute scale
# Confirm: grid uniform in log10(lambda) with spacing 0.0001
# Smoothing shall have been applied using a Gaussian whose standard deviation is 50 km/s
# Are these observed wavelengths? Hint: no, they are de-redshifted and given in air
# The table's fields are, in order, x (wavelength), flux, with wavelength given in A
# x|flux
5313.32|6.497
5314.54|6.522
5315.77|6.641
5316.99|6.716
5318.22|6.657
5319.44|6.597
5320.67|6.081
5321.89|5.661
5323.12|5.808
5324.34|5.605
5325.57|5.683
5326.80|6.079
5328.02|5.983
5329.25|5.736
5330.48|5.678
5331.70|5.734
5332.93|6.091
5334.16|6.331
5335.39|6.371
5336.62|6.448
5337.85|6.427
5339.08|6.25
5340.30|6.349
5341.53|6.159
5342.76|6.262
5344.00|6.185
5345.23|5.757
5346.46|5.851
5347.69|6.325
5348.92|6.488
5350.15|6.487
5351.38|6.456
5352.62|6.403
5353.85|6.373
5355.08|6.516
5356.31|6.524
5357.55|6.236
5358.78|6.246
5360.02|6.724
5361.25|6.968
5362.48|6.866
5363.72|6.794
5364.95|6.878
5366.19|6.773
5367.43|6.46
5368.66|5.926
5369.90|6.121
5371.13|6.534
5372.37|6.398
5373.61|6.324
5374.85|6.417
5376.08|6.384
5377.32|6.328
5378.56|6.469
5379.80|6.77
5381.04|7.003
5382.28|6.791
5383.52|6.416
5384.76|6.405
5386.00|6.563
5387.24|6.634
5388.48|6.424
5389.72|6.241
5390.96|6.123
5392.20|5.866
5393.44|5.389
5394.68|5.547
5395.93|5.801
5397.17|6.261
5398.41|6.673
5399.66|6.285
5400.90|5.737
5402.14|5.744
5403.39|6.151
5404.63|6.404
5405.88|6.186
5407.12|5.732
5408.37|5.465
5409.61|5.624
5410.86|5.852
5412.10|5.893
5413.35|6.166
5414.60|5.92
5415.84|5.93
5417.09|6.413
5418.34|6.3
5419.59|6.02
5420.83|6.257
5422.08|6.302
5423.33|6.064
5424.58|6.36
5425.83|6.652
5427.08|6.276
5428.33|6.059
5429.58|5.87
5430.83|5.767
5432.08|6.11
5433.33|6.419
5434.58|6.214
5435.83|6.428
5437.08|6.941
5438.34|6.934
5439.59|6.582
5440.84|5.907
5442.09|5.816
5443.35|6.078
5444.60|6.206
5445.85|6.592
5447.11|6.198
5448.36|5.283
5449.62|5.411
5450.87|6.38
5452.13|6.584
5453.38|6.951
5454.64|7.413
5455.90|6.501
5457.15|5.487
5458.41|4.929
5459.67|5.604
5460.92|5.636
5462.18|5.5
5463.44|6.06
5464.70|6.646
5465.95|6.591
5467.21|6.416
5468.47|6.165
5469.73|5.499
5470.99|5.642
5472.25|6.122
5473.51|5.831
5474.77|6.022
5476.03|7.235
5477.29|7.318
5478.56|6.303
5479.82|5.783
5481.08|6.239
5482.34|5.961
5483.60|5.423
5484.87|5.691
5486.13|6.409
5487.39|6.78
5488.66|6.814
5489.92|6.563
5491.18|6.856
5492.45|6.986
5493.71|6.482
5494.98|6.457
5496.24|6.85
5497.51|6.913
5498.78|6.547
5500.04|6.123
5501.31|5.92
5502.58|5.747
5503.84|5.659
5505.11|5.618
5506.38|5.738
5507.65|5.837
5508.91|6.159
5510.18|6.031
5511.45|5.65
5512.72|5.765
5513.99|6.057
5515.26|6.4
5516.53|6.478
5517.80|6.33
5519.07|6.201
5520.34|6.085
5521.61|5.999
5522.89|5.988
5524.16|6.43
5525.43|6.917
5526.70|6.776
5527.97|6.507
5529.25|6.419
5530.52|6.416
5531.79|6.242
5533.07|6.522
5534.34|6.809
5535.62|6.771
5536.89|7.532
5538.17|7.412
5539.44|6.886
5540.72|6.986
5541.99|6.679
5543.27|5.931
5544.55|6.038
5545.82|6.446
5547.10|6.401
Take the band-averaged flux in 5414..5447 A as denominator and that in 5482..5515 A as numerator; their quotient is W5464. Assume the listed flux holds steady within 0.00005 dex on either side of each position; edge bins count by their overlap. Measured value 0.99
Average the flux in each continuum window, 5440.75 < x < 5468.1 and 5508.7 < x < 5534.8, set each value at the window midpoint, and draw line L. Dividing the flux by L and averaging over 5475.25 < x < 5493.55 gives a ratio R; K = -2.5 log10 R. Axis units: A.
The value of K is -0.05 mag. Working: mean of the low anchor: 6.1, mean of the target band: 6.45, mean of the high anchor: 6.29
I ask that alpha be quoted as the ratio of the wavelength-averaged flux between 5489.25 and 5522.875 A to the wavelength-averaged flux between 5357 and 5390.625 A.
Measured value 1.0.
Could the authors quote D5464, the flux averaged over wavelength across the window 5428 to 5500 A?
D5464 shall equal 6.25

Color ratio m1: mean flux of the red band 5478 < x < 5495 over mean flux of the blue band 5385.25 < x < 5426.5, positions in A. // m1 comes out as 1.04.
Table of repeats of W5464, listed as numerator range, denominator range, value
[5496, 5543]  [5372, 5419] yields 1.03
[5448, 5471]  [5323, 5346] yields 1.00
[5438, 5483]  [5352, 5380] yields 0.95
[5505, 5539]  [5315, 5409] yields 1.01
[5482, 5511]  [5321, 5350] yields 1.03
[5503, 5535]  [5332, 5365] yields 0.97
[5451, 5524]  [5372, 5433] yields 1.00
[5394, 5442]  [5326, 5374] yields 0.97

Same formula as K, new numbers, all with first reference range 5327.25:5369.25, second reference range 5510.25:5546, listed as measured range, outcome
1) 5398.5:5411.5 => 0.07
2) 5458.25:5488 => 0.05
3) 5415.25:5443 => 0.02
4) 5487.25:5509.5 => 0.02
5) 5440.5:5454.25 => 0.04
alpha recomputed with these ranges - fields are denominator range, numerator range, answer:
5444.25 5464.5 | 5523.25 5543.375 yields 1.11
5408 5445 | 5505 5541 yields 1.04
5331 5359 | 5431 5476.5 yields 0.98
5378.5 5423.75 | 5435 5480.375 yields 1.01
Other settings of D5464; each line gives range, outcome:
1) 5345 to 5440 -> 6.29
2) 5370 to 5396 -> 6.33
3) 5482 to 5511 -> 6.24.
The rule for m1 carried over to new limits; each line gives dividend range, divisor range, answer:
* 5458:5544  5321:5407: 1.00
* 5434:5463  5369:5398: 0.97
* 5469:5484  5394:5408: 1.02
